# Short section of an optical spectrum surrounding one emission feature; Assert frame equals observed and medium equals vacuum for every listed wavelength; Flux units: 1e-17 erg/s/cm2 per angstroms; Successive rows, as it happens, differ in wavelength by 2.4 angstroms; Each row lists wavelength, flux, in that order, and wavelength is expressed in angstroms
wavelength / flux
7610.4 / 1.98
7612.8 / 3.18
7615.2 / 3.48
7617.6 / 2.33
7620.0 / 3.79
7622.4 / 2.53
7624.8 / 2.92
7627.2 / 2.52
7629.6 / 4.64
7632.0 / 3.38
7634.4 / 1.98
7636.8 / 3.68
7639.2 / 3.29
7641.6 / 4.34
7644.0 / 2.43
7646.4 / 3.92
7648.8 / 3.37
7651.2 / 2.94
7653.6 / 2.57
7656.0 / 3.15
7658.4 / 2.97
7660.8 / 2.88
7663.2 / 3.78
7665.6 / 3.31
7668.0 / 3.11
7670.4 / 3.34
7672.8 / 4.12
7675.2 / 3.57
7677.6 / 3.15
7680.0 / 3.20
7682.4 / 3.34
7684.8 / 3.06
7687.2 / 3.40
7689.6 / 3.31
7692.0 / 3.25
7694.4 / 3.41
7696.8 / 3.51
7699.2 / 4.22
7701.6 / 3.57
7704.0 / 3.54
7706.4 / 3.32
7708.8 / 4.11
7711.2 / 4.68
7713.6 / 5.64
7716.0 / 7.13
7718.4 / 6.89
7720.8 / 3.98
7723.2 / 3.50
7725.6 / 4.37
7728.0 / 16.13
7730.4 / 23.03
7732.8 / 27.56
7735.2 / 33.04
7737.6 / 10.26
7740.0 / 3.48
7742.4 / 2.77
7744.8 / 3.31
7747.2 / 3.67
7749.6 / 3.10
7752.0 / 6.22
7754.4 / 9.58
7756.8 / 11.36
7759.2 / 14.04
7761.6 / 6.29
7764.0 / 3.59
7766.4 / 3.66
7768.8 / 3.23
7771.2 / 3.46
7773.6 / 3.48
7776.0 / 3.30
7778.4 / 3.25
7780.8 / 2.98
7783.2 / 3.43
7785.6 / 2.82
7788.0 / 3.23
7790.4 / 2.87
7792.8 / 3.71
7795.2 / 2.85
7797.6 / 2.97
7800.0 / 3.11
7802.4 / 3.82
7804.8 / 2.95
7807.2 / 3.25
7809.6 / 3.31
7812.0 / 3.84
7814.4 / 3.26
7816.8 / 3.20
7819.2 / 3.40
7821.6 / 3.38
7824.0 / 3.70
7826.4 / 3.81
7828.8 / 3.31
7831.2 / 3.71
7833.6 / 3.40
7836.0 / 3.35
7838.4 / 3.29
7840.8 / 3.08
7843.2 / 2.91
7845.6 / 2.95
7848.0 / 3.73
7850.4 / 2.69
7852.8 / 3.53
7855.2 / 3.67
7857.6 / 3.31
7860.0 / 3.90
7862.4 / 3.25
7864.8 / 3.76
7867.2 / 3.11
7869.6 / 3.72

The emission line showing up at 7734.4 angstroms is H-alpha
